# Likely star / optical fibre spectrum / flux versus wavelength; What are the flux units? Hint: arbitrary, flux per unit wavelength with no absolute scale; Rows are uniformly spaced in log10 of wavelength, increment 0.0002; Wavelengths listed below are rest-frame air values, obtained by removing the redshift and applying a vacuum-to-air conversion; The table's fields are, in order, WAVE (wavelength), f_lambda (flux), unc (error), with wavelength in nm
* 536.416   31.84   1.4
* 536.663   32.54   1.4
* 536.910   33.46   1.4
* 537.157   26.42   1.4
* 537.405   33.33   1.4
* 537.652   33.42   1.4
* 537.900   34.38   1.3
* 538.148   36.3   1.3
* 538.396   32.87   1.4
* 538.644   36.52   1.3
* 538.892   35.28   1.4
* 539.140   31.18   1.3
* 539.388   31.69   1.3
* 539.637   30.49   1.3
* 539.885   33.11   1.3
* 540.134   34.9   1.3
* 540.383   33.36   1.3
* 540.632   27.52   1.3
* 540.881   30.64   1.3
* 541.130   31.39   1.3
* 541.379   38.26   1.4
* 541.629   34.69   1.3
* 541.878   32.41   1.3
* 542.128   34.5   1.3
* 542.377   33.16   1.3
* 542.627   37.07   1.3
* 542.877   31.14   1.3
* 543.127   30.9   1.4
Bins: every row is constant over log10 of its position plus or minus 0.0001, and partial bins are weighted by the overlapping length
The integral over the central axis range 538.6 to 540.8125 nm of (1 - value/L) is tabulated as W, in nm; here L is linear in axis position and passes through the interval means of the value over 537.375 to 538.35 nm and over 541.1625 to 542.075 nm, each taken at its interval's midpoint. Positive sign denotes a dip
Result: 0.130 nm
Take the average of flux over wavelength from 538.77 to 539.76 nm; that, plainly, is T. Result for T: 32.2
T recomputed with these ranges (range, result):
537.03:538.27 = 32.8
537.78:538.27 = 35.3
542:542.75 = 34.9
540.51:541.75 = 32.5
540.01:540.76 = 31.9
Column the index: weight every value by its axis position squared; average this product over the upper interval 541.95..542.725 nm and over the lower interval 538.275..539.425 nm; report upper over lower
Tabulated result 1.04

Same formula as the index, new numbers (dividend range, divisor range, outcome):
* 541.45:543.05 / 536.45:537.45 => 1.10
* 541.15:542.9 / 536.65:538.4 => 1.07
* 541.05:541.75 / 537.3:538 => 1.05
